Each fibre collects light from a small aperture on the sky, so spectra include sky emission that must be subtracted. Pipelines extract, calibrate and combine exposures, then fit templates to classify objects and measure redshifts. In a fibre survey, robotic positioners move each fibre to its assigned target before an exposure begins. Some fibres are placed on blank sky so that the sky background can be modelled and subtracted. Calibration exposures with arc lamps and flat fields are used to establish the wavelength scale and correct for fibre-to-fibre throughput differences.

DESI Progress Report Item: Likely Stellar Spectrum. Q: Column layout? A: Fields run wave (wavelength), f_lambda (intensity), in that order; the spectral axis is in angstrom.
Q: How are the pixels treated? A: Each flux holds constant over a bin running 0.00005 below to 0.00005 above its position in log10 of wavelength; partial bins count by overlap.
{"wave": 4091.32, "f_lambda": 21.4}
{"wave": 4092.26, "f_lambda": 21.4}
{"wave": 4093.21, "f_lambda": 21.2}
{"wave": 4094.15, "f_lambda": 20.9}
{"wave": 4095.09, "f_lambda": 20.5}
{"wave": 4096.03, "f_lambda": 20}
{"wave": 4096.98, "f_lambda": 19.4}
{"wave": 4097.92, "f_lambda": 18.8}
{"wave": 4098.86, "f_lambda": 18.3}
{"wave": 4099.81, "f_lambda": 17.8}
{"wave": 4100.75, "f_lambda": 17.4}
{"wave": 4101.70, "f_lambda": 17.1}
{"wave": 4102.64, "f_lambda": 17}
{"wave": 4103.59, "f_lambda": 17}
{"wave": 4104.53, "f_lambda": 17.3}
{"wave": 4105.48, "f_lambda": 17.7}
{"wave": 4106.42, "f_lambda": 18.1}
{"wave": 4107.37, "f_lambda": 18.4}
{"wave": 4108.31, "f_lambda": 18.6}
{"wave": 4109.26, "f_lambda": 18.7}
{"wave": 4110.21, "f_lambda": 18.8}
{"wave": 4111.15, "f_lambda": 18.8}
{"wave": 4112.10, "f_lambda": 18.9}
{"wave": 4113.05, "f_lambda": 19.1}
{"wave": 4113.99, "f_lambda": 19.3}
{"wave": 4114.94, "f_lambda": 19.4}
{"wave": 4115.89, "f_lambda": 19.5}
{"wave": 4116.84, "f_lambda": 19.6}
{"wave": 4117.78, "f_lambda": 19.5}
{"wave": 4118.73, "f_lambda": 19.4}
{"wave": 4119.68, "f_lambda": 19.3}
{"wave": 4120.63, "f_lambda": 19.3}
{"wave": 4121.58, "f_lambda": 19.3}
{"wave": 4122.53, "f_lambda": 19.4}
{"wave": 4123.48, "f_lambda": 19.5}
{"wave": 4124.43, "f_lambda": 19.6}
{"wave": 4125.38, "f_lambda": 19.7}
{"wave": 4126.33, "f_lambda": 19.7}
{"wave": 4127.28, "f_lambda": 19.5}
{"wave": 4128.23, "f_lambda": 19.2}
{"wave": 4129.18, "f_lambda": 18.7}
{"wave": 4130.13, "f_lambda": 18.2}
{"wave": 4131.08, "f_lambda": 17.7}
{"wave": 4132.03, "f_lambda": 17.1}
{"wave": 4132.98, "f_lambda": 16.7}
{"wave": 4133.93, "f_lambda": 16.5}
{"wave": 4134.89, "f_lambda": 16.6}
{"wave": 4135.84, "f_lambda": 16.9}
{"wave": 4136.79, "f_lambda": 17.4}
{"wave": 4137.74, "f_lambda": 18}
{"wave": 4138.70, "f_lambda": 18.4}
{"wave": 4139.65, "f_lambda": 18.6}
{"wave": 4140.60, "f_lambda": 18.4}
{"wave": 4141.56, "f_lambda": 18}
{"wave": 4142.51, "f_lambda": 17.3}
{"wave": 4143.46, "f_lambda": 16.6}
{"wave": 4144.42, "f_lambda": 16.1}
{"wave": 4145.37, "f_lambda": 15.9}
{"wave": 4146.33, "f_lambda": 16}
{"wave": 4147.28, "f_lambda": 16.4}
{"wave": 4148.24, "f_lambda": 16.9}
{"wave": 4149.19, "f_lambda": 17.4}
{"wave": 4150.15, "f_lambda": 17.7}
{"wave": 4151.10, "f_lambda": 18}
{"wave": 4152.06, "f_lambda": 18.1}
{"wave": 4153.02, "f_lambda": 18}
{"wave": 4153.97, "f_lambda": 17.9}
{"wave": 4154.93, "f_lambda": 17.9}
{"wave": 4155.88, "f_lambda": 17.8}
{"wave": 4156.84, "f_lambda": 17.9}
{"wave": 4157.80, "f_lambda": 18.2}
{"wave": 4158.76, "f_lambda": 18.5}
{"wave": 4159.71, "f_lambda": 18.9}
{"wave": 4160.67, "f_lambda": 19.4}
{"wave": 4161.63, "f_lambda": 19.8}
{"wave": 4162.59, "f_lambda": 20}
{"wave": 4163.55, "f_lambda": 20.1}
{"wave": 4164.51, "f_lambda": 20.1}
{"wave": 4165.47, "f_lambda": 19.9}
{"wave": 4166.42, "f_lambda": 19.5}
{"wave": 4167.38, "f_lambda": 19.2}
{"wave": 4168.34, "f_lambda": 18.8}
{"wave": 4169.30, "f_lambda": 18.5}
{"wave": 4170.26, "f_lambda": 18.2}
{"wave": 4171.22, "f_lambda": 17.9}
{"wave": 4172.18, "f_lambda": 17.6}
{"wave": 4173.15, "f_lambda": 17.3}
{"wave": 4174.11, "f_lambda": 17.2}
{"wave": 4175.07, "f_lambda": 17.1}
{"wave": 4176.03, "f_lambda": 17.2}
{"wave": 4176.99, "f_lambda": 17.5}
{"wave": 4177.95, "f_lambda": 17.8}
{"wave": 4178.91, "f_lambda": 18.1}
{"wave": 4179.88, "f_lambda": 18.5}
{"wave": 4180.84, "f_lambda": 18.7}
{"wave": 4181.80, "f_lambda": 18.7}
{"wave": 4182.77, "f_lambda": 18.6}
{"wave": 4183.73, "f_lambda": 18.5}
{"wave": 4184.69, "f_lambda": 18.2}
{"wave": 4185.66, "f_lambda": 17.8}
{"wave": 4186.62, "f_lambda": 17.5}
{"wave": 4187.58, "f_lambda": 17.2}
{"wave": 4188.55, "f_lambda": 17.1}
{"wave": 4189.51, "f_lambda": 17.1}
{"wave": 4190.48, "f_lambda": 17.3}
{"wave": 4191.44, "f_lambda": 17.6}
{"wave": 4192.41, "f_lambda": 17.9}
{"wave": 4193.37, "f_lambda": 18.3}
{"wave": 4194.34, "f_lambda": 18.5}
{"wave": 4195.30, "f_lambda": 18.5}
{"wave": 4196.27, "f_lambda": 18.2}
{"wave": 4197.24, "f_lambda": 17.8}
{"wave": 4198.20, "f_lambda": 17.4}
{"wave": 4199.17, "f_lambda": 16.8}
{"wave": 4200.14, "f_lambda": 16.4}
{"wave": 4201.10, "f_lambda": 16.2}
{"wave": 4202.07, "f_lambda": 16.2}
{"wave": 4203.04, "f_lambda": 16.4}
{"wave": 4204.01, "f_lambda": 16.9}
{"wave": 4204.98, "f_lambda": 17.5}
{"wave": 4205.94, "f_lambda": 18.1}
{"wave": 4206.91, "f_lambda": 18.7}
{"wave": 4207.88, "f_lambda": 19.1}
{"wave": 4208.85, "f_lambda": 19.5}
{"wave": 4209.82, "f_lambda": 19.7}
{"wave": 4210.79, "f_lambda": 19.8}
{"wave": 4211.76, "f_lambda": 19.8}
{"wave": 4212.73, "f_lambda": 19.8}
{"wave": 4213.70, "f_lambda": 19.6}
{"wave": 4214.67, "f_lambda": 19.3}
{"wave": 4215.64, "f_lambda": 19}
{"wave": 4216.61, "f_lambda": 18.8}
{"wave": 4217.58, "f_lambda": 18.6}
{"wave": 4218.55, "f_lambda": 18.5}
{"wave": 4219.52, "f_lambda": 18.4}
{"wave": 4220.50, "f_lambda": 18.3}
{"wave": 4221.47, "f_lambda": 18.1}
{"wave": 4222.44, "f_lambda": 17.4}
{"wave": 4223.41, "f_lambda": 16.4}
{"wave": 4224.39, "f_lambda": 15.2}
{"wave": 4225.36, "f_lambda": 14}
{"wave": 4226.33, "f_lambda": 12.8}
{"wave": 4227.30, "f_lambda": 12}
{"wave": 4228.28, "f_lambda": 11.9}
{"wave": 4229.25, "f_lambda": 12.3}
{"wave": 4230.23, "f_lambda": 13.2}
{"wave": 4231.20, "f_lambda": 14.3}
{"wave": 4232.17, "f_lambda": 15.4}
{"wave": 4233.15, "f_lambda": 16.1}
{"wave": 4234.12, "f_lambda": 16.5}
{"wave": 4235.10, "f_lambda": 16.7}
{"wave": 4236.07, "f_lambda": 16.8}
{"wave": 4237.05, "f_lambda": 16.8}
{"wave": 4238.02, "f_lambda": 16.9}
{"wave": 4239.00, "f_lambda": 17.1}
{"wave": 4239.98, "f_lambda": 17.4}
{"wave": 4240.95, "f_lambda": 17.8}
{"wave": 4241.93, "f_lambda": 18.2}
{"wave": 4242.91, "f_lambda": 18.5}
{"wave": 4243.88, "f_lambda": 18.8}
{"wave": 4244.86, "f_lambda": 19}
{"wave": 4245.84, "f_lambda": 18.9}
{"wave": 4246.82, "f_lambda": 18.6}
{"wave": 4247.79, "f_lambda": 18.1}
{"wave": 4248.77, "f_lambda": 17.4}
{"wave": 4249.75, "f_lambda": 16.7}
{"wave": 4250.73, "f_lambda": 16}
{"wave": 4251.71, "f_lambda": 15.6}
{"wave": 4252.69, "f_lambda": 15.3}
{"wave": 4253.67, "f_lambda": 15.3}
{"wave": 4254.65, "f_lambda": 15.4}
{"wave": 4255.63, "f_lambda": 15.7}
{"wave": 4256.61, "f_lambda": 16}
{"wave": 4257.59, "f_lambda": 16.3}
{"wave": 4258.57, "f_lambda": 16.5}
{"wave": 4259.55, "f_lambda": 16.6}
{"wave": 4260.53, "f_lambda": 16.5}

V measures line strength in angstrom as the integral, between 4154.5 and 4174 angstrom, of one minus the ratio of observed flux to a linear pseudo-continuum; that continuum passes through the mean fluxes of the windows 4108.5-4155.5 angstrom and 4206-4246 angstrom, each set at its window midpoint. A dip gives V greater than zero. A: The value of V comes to -0.96 angstrom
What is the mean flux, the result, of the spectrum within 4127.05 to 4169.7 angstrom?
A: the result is 18.1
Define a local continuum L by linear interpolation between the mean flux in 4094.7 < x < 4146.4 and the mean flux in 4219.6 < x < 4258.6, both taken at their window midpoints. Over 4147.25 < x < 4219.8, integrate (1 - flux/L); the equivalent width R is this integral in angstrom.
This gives -4.16 angstrom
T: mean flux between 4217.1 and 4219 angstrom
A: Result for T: 18.6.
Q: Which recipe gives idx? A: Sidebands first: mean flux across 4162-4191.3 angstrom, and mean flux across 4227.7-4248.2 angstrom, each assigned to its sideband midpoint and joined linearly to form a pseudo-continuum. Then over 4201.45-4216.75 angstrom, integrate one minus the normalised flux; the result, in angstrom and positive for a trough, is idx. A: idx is -1.1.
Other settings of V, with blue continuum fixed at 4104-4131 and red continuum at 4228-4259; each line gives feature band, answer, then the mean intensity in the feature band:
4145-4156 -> 0.6 angstrom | 17.3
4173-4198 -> -0.3 angstrom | 17.9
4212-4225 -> -1.0 angstrom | 18.2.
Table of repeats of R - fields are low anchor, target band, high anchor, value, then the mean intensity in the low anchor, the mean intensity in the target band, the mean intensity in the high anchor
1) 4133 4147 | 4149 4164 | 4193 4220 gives -0.90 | 17.2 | 18.5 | 18.3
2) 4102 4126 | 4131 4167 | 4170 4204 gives 0.65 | 18.8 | 17.9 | 17.6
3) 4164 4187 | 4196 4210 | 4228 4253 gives -0.04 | 18.3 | 17.6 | 16.6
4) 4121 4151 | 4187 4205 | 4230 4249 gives 0.14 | 17.9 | 17.3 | 17.2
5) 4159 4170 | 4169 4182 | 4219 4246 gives 0.73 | 19.4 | 17.9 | 16.2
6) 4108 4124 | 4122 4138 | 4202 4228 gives 0.61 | 19.2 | 18.3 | 17.7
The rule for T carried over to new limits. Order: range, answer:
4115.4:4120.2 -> 19.5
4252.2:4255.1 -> 15.3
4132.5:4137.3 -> 16.8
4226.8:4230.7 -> 12.3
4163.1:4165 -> 20.1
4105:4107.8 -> 18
